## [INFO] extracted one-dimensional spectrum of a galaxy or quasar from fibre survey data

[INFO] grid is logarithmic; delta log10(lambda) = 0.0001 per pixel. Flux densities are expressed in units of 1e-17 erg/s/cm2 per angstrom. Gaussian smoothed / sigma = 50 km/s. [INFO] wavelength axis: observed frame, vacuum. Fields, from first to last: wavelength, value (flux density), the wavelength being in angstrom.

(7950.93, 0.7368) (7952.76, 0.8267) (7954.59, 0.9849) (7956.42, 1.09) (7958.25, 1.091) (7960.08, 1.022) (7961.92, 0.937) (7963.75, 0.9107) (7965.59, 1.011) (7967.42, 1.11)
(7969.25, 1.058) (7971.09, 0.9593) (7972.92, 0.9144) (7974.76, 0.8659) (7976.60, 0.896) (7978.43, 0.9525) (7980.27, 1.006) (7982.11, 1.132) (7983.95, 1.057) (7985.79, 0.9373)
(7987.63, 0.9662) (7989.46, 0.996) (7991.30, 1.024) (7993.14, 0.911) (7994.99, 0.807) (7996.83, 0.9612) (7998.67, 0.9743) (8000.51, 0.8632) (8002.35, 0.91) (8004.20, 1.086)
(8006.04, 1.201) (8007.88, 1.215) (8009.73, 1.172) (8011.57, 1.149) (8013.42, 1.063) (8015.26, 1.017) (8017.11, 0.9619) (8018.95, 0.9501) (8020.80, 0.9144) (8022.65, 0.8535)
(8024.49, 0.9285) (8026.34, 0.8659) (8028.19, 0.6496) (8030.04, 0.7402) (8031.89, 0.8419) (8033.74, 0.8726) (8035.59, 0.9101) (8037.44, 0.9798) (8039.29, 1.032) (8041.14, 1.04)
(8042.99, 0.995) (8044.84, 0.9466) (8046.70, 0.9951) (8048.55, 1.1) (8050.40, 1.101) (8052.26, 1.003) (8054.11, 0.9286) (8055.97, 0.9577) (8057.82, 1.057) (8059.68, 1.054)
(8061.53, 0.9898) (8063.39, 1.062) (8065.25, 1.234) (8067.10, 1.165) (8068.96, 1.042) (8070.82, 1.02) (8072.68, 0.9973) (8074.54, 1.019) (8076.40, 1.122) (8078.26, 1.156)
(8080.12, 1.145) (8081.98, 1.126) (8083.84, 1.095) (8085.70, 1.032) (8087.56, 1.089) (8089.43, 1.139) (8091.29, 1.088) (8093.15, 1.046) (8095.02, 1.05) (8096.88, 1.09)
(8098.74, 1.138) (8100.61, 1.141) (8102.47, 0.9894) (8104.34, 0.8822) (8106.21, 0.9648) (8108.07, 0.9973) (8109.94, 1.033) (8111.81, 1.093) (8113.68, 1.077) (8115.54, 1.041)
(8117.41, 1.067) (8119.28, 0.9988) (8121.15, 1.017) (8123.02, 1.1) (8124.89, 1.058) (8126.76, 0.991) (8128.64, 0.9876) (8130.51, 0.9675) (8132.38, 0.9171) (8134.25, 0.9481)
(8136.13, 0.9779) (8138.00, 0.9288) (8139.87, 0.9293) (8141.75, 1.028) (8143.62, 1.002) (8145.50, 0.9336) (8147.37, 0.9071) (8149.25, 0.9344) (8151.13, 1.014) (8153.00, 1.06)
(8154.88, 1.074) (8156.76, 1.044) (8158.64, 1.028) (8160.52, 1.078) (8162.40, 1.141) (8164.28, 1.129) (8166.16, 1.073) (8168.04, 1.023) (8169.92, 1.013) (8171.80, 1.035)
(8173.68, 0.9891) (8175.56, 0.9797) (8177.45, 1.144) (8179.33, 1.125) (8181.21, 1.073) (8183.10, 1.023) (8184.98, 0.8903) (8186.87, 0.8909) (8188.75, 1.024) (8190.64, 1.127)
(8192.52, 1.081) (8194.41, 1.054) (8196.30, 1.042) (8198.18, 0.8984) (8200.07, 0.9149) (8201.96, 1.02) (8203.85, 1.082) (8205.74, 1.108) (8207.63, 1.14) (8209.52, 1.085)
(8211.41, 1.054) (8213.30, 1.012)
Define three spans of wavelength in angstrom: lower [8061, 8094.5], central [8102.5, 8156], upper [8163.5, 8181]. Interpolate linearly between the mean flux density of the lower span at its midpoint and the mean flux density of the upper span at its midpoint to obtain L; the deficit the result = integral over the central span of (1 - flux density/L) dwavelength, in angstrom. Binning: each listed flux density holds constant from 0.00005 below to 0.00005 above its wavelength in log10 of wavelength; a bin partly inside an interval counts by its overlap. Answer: 3.67 angstrom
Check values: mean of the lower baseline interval 1.09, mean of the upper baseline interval 1.06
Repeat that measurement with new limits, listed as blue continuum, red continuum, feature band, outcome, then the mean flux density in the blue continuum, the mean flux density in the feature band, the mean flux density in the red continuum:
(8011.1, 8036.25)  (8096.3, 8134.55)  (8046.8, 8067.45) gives -2.3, 0.904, 1.05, 1.02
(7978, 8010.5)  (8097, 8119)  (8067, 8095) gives -1.3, 1.01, 1.08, 1.04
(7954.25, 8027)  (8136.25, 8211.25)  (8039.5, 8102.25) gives -3.5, 0.994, 1.06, 1.03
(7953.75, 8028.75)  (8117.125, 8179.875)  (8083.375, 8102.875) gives -1.5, 0.986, 1.08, 1.02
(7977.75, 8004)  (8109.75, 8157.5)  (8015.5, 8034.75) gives 2.2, 0.967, 0.864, 1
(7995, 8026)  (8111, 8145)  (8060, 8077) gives -1.1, 1.01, 1.07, 1.01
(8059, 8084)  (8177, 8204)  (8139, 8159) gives 1.0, 1.09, 0.995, 1.02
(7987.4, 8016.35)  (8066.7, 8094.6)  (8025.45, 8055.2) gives 3.2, 1.02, 0.938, 1.08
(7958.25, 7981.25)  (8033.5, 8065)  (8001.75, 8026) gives -0.9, 0.975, 1.03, 1.01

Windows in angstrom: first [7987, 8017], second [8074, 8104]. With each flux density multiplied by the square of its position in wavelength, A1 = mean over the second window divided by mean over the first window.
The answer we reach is 1.1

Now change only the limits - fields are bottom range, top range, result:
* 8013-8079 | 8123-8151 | 1.01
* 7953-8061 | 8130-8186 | 1.07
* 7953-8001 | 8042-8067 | 1.08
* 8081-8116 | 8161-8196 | 1.01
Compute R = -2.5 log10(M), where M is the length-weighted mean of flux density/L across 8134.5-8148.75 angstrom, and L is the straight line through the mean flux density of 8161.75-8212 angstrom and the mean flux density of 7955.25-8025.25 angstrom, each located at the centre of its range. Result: 0.08 mag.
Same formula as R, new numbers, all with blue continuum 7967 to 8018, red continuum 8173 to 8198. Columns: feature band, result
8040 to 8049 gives 0.00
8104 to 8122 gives 0.00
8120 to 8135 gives 0.03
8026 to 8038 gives 0.21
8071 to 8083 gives -0.08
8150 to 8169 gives -0.04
